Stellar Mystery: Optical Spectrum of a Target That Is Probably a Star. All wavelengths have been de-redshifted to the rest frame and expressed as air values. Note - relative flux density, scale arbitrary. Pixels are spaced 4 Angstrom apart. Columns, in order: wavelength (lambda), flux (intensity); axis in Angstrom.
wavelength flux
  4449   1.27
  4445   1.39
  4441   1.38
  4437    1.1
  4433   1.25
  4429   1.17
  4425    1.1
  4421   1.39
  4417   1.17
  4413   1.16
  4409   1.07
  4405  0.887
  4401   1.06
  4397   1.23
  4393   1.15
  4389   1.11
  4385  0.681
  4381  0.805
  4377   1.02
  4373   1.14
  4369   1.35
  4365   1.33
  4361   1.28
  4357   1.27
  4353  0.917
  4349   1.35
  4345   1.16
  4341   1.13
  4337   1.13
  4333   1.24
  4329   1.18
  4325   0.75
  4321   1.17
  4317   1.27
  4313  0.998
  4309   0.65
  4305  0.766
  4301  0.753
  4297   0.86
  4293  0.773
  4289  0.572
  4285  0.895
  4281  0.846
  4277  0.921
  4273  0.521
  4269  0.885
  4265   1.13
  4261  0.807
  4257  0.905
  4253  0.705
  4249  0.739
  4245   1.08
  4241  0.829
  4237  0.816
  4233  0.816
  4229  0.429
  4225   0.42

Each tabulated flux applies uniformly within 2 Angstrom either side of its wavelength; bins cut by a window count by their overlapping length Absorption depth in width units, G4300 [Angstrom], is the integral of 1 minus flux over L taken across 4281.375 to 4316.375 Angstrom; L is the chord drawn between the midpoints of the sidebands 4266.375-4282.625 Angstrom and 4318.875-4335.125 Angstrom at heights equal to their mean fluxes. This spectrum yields 4.9 Angstrom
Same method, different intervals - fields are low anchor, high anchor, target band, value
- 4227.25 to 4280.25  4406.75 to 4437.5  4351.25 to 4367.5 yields -2.6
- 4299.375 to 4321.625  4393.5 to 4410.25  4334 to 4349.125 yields -3.2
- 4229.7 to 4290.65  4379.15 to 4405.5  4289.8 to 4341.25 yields -3.5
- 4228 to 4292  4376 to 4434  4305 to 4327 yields -0.8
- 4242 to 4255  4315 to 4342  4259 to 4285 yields 1.9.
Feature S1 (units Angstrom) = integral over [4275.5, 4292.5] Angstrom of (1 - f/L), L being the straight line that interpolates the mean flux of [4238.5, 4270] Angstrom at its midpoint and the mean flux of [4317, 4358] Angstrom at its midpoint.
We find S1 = 3.0 Angstrom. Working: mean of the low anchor 0.884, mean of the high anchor 1.13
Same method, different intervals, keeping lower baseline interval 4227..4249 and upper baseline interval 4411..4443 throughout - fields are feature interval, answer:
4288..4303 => 2.7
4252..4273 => -0.4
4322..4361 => -4.2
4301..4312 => 2.3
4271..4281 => 1.5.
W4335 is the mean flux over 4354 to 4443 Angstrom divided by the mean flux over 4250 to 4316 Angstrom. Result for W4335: 1.39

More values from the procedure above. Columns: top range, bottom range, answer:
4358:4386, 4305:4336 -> 1.08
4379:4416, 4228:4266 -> 1.23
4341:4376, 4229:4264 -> 1.48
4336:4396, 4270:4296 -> 1.47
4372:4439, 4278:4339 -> 1.18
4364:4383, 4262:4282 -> 1.30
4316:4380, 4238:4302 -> 1.40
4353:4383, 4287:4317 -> 1.44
